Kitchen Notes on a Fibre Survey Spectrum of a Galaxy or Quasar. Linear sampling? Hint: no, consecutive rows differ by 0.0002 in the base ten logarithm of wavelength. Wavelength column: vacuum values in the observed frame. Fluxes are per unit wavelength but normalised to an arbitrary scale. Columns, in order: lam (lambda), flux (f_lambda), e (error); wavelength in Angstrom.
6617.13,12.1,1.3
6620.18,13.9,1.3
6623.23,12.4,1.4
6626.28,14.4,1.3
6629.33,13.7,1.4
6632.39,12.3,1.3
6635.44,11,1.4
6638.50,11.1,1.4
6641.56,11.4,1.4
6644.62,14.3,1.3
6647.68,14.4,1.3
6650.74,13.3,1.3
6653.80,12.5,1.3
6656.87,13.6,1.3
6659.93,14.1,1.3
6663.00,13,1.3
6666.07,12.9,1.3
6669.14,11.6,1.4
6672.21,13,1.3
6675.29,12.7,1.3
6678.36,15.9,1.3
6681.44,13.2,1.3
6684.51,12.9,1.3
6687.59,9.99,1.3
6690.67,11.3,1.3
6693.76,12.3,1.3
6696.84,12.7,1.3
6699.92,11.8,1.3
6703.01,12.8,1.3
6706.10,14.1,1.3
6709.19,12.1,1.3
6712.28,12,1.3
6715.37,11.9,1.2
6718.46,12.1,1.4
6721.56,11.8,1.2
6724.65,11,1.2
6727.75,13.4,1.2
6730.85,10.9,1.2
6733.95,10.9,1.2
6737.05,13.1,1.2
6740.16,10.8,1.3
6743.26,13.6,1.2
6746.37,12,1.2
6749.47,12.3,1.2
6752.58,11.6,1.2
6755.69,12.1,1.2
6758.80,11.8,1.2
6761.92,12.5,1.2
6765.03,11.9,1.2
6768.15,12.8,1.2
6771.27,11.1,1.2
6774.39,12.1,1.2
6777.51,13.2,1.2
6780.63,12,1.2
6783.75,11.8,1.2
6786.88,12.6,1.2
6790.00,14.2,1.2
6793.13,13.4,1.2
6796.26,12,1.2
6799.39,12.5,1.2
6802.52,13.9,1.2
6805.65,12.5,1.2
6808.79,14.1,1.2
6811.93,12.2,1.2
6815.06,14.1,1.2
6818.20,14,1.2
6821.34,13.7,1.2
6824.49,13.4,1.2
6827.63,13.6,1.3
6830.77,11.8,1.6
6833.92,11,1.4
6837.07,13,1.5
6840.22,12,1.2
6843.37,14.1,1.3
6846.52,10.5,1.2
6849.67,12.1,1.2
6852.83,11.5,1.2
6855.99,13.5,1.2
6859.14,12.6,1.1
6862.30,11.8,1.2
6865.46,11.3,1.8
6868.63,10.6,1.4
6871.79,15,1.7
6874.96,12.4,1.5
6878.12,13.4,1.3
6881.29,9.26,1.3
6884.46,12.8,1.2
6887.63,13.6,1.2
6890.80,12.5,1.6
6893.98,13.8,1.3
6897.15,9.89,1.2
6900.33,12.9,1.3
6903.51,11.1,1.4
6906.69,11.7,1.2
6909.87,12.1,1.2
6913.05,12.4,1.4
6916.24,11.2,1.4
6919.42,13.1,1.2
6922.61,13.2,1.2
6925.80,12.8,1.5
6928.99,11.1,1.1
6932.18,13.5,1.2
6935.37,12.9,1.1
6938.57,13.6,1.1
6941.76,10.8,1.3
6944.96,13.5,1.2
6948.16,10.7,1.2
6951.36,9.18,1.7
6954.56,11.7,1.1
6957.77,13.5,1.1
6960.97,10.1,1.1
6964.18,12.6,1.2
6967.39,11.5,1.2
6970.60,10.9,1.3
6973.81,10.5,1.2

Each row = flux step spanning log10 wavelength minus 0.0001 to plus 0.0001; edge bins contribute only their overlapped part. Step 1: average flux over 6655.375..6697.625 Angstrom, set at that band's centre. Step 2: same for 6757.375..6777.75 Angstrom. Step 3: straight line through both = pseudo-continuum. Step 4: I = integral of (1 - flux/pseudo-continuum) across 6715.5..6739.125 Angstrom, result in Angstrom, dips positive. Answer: 1.1 Angstrom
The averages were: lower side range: 12.8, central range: 11.9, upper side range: 12.1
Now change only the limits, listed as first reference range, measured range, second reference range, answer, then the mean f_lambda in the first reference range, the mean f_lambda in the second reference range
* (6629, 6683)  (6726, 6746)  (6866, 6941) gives 1.1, 13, 12.4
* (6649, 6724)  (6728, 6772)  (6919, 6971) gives 1.7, 12.6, 12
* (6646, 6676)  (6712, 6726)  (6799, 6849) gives 1.4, 13.1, 12.9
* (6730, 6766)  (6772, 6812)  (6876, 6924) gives -2.5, 12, 12.2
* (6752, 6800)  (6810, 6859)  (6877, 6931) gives -1.7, 12.4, 12.2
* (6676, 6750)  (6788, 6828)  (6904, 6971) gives -3.8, 12.3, 12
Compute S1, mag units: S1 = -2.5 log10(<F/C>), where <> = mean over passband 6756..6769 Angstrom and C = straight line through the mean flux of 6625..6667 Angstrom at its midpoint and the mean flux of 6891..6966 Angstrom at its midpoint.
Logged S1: 0.04 mag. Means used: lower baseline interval 13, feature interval 12.2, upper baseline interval 12.1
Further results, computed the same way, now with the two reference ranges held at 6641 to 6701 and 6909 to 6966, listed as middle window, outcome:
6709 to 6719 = 0.06 mag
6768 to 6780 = 0.03 mag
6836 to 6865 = 0.01 mag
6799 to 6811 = -0.07 mag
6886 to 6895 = -0.09 mag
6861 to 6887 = 0.01 mag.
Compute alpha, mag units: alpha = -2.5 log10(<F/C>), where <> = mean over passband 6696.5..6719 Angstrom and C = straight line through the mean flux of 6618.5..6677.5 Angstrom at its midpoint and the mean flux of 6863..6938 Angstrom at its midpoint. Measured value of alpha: 0.03 mag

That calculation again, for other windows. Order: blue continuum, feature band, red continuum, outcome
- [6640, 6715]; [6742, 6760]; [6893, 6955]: 0.03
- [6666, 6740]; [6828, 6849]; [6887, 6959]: 0.01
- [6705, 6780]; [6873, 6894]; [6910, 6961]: -0.03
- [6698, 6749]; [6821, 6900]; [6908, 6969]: -0.02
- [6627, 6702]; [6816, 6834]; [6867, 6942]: -0.05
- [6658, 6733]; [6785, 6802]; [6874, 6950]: -0.05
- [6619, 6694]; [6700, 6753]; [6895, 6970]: 0.04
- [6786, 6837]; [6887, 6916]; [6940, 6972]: -0.01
